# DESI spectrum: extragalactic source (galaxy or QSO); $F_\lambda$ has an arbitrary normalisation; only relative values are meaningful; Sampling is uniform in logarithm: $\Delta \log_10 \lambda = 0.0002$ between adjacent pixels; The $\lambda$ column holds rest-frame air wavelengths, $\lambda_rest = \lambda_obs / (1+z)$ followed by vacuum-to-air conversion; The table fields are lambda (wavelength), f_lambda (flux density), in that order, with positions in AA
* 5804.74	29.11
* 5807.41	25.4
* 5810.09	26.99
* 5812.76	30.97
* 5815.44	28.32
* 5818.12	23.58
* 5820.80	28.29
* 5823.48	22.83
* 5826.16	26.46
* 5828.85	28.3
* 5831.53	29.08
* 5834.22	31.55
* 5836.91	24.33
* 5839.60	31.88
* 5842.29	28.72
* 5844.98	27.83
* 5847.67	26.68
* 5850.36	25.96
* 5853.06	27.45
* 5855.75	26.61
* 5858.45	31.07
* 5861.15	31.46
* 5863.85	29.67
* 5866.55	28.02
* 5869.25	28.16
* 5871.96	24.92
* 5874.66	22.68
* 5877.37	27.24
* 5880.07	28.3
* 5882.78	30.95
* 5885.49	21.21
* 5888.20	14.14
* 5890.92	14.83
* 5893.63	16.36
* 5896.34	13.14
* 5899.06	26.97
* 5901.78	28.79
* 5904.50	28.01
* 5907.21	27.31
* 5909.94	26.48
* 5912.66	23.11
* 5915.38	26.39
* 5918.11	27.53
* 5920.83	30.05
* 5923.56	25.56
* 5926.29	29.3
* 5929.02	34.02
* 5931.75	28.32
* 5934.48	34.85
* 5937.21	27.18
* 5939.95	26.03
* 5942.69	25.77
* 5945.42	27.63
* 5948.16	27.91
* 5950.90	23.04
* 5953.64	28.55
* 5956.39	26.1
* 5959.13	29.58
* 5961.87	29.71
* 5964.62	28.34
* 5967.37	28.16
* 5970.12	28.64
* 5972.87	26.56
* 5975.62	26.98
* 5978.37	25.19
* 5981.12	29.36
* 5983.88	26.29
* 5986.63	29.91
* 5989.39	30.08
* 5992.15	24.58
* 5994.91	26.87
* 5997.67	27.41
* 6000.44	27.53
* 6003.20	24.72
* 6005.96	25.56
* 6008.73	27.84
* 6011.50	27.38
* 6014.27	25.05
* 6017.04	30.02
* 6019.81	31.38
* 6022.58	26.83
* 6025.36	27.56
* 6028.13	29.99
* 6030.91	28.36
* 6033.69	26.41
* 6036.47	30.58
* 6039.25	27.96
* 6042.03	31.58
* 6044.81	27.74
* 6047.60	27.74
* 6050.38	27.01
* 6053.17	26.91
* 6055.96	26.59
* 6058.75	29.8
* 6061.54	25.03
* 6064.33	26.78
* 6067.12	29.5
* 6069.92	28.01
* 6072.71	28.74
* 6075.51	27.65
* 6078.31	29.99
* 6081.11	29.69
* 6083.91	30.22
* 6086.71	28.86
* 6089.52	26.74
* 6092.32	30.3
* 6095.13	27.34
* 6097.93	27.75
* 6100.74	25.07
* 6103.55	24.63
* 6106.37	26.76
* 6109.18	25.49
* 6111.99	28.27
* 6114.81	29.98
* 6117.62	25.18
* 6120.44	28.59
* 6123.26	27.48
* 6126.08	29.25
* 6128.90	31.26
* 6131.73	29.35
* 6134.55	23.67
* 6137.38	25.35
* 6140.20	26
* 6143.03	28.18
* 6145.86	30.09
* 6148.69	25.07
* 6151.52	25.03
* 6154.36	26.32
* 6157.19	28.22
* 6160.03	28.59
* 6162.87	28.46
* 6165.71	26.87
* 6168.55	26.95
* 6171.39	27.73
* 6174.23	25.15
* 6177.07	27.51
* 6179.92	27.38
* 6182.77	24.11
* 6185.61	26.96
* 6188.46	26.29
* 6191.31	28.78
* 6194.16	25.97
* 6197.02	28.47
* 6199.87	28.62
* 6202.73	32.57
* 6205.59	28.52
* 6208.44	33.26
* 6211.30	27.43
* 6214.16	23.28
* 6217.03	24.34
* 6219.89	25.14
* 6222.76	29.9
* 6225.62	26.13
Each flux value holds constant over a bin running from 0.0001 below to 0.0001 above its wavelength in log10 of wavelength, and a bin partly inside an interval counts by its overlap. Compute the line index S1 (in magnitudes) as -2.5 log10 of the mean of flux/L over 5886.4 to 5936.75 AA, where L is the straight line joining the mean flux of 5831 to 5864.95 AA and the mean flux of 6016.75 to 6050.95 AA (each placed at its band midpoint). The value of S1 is 0.14 mag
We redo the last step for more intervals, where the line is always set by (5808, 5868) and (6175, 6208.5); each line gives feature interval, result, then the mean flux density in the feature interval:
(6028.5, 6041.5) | -0.03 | 28.7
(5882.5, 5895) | 0.45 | 18.5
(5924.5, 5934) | -0.10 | 30.7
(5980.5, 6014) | 0.03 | 27.2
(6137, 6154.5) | 0.05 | 26.7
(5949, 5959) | 0.06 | 26.5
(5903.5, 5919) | 0.06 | 26.4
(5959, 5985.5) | 0.01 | 27.8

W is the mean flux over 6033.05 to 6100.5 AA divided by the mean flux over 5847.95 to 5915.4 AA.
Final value 1.12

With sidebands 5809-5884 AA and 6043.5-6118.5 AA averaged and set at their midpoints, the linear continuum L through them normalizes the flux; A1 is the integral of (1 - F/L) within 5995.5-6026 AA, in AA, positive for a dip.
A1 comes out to 0.4 AA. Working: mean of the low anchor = 27.8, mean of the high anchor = 27.7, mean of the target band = 27.4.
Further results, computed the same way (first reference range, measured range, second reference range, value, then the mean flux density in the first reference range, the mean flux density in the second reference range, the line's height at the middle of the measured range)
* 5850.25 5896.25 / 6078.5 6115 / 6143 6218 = -1.44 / 24.9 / 27.4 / 26.7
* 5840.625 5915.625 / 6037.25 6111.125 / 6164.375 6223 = -3.44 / 25.5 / 27.3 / 26.6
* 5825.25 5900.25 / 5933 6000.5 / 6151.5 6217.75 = -3.43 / 25.8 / 27.4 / 26.4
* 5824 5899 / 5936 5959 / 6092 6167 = -0.36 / 25.8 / 27.3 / 26.3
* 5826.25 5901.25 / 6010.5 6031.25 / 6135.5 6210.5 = -1.26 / 25.9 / 27.5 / 26.7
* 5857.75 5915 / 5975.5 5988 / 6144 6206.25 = -0.93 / 24.8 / 27.4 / 25.7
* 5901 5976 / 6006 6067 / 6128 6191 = -1.14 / 27.9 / 27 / 27.5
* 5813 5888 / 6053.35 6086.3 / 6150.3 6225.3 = -1.18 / 27.3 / 27.4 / 27.3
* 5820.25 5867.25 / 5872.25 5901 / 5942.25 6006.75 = 6.21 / 28.1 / 27.3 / 27.9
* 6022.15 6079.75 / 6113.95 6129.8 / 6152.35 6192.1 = -0.57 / 28.2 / 27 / 27.5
